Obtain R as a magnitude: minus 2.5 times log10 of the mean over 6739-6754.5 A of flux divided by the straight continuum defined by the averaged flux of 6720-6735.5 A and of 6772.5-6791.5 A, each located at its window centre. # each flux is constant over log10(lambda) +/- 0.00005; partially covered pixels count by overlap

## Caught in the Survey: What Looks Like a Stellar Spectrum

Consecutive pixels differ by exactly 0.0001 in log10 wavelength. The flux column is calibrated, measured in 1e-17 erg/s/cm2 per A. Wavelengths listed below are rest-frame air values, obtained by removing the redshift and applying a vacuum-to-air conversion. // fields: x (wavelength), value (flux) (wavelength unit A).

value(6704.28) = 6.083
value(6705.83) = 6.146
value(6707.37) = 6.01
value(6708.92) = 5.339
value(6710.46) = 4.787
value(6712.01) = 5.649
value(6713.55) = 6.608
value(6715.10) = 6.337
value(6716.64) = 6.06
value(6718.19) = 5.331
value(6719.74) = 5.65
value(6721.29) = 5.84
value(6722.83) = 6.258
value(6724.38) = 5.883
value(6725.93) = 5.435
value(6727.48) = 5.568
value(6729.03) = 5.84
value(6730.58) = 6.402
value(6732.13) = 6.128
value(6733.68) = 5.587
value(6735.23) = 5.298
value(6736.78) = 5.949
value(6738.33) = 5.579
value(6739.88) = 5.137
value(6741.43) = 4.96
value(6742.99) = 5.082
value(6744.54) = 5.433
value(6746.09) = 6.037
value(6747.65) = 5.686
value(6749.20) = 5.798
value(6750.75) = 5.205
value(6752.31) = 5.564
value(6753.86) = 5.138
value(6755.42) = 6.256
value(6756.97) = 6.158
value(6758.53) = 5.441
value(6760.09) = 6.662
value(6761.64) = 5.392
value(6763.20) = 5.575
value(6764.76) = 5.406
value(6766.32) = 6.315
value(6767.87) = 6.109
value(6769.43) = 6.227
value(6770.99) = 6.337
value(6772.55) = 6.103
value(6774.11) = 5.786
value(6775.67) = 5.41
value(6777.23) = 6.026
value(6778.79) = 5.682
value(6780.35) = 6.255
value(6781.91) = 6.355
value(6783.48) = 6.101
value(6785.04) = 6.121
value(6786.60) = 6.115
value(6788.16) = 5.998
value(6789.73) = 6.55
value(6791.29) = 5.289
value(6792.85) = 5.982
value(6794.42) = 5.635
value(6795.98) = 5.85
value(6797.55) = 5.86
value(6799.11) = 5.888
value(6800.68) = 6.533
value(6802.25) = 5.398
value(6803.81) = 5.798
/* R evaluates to 0.09 mag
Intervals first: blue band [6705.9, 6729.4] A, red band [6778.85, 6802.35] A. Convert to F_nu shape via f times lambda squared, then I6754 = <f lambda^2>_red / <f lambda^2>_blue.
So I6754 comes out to 1.1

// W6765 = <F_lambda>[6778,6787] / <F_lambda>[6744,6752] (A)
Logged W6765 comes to 1.08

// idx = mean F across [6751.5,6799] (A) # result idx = 5.92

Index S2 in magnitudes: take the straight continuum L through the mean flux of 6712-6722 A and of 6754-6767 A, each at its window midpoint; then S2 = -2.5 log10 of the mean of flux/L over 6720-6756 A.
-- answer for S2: 0.05 mag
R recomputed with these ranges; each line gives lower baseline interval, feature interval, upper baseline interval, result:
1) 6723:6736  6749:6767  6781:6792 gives 0.04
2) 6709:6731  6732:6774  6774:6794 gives 0.03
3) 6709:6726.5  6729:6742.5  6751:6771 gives 0.04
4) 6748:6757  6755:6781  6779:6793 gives -0.02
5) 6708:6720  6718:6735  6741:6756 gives -0.03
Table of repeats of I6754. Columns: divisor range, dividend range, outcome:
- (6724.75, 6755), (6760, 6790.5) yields 1.09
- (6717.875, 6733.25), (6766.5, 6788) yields 1.05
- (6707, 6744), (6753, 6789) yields 1.06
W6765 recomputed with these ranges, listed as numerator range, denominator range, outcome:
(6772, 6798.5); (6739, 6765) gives 1.06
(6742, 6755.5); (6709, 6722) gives 0.96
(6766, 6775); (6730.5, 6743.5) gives 1.11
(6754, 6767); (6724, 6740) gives 1.02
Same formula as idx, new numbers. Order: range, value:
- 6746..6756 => 5.63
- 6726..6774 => 5.74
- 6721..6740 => 5.78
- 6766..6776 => 6.06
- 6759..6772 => 5.99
